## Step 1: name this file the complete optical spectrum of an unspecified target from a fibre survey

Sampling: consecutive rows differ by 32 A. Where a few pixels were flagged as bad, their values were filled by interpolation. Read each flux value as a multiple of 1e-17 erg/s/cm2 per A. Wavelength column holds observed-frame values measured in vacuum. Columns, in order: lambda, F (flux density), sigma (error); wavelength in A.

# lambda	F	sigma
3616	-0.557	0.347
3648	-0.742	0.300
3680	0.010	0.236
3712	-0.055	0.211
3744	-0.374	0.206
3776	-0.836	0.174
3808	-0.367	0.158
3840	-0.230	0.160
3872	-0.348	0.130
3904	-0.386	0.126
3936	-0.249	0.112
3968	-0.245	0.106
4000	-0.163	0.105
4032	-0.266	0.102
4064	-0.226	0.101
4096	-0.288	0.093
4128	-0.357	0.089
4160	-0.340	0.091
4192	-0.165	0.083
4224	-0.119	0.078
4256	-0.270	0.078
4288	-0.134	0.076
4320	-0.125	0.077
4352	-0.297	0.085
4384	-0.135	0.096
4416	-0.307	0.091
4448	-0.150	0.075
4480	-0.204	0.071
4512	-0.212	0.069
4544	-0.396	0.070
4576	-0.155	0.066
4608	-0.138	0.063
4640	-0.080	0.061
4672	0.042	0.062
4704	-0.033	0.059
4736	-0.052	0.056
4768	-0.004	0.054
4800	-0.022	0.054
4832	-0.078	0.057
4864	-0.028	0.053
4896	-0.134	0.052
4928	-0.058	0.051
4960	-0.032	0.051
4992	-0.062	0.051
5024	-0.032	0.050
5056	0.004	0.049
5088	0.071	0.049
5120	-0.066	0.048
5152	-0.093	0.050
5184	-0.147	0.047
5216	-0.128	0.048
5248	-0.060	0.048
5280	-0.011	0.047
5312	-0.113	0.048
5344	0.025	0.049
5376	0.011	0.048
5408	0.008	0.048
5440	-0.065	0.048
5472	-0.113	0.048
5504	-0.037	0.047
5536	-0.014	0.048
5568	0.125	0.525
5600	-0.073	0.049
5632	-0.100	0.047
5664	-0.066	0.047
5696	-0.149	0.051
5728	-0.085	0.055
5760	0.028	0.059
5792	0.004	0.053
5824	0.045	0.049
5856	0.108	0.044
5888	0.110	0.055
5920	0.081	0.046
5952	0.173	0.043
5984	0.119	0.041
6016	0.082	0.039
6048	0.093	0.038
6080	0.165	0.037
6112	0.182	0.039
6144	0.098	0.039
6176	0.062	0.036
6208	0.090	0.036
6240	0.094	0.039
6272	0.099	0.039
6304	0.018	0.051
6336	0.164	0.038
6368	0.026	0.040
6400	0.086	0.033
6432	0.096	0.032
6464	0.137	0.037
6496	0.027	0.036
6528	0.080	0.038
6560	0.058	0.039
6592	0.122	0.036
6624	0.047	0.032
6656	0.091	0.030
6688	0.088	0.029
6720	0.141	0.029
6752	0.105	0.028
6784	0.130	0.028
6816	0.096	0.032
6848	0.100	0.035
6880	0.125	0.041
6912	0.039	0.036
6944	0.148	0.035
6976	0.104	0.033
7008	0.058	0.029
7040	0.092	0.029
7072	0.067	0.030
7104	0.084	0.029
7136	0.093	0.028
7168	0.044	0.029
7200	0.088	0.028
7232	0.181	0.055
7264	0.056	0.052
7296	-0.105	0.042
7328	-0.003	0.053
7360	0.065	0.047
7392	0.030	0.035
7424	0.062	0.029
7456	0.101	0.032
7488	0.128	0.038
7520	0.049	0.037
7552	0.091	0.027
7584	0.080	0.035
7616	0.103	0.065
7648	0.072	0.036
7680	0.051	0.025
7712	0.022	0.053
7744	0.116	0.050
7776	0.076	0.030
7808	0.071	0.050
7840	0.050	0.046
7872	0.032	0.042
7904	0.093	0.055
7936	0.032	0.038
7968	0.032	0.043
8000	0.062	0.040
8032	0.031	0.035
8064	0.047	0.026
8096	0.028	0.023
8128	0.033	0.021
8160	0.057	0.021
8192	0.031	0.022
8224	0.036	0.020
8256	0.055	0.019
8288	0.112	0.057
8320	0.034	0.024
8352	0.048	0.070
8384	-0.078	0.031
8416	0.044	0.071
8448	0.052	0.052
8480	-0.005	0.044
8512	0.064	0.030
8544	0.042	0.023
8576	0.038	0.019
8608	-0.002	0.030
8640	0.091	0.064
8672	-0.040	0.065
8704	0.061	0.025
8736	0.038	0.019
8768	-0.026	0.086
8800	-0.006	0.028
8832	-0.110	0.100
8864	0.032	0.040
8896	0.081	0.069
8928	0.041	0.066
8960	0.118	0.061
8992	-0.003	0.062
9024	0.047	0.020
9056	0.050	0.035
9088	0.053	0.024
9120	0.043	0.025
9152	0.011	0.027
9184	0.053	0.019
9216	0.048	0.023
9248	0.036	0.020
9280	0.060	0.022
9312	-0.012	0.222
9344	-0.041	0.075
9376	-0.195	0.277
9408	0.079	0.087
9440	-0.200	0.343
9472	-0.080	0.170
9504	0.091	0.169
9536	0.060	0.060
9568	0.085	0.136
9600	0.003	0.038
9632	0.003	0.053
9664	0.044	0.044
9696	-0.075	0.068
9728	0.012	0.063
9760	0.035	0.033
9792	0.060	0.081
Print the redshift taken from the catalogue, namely 0.511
